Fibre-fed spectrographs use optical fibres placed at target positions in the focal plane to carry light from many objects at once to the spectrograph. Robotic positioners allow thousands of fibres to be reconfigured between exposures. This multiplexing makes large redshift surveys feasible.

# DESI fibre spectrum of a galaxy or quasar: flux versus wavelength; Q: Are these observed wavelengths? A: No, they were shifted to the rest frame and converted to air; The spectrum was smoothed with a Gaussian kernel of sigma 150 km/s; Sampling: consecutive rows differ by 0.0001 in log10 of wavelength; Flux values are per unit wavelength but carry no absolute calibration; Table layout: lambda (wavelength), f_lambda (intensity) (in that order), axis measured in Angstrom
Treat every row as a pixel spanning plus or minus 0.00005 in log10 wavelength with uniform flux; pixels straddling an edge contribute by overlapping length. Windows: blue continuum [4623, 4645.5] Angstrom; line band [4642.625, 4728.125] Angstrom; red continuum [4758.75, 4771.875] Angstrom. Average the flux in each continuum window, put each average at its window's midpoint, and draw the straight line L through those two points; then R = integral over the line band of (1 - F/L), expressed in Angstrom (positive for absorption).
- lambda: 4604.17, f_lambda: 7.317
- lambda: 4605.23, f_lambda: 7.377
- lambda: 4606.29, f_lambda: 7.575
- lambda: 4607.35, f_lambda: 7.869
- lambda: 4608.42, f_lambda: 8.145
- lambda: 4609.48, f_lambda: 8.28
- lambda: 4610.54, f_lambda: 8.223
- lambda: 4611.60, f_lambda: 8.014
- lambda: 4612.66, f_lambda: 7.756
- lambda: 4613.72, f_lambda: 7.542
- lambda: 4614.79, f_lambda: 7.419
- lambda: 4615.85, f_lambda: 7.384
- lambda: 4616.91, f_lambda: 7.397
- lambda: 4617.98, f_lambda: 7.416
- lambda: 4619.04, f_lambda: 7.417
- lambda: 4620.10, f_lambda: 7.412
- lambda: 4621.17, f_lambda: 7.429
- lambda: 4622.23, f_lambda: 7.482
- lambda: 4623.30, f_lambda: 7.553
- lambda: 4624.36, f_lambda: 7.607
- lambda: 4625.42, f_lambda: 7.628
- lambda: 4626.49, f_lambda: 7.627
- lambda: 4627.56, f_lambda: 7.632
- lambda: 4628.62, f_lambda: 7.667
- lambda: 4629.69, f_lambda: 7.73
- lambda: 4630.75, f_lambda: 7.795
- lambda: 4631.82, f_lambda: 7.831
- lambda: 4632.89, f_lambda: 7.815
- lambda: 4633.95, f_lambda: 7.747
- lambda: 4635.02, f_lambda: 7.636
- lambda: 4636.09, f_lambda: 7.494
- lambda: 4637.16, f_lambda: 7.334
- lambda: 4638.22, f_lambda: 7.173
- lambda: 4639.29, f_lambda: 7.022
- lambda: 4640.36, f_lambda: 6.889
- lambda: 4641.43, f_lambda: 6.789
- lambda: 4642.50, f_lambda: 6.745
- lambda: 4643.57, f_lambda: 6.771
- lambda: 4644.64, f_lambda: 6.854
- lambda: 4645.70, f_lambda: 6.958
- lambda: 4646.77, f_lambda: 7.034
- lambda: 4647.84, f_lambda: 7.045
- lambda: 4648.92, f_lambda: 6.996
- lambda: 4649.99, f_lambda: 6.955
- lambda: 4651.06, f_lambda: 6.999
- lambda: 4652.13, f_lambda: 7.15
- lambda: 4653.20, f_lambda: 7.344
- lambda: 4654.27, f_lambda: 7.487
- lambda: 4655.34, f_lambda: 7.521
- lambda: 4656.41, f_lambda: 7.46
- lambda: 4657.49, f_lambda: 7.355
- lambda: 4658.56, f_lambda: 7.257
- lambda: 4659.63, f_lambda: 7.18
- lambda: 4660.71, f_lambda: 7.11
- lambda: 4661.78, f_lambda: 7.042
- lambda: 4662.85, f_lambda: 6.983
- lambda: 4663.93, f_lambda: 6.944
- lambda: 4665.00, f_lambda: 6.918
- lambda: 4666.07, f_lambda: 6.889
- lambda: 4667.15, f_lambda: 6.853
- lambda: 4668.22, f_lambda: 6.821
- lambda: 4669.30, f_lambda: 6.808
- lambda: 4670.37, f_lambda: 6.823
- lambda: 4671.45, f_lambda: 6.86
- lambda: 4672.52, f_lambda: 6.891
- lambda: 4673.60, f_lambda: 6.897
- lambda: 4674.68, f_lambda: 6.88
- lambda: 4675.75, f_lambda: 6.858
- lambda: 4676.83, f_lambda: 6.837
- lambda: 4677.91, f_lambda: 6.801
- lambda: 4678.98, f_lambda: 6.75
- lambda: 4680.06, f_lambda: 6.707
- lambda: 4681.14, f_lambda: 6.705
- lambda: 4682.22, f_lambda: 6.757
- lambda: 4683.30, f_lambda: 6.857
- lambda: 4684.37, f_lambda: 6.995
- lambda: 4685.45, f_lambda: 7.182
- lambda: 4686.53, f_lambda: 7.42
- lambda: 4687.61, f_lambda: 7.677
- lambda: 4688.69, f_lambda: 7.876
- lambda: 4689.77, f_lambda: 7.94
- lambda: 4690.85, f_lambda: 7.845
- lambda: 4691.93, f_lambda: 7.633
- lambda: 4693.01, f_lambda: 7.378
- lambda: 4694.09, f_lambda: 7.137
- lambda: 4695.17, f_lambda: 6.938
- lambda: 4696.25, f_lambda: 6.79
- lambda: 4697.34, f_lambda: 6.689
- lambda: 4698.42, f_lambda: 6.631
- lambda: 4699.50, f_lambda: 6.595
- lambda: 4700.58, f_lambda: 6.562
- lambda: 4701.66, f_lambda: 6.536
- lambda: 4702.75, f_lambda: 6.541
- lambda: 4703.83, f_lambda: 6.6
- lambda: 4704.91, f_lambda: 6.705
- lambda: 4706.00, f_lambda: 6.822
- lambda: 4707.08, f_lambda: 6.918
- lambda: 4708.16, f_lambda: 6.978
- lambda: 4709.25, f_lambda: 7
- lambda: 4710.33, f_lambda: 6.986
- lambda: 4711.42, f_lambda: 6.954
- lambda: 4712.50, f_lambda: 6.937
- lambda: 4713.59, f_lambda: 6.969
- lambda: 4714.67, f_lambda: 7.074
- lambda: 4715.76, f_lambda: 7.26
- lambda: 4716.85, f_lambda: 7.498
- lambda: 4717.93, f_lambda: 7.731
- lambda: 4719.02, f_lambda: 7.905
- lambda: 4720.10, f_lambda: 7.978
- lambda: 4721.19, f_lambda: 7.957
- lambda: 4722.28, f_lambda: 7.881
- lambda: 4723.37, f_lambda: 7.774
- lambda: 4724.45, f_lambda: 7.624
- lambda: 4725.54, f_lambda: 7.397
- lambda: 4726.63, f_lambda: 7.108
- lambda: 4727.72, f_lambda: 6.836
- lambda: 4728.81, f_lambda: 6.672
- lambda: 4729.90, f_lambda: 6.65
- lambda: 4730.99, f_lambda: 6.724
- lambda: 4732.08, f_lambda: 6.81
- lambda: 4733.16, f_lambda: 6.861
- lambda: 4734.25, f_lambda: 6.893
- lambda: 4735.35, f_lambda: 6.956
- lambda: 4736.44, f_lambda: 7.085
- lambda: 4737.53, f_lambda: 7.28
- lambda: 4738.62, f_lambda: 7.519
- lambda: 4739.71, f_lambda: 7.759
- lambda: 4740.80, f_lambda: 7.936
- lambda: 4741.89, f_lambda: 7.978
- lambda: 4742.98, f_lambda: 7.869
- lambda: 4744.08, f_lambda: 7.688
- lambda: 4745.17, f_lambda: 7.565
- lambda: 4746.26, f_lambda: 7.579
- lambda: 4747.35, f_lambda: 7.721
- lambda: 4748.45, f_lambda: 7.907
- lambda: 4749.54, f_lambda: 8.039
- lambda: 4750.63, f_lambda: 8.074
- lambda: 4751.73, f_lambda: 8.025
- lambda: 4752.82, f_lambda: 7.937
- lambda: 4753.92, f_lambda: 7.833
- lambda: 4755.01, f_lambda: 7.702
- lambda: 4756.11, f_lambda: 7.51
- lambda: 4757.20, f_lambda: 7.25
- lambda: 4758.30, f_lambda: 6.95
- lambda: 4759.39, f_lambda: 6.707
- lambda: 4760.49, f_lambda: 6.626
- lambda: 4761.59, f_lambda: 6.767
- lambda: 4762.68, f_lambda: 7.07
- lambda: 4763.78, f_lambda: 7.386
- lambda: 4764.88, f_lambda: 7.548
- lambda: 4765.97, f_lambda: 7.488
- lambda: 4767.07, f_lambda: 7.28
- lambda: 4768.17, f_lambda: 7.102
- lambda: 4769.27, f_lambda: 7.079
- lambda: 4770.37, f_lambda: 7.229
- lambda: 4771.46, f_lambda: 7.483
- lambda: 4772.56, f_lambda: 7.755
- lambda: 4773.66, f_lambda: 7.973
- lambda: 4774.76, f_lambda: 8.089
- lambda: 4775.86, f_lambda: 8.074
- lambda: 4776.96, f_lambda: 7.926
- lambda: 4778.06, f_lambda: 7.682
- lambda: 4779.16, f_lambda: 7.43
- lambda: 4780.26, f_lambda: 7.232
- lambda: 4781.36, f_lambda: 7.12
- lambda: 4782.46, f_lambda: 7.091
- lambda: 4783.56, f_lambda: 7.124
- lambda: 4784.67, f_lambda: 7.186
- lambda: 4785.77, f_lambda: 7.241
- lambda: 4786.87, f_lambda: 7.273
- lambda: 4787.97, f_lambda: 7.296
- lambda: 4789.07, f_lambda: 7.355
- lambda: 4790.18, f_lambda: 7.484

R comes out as 2.3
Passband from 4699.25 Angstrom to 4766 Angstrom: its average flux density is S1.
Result 7.28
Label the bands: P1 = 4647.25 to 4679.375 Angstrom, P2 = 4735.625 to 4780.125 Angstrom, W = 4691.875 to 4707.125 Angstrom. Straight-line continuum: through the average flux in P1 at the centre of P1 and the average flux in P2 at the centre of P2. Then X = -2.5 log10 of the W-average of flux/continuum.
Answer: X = 0.06 mag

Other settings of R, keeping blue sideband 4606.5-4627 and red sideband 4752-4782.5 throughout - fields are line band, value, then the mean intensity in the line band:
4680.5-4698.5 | 0.8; 7.21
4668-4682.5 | 1.4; 6.81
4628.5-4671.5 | 2.5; 7.17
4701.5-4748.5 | 1.4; 7.26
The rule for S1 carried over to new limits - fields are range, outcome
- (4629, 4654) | 7.23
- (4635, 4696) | 7.09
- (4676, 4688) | 6.96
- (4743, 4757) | 7.79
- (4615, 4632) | 7.56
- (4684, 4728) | 7.2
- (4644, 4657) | 7.15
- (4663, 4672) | 6.87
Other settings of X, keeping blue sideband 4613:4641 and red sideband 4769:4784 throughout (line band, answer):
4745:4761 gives 0.00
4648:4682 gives 0.08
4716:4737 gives 0.04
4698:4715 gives 0.11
